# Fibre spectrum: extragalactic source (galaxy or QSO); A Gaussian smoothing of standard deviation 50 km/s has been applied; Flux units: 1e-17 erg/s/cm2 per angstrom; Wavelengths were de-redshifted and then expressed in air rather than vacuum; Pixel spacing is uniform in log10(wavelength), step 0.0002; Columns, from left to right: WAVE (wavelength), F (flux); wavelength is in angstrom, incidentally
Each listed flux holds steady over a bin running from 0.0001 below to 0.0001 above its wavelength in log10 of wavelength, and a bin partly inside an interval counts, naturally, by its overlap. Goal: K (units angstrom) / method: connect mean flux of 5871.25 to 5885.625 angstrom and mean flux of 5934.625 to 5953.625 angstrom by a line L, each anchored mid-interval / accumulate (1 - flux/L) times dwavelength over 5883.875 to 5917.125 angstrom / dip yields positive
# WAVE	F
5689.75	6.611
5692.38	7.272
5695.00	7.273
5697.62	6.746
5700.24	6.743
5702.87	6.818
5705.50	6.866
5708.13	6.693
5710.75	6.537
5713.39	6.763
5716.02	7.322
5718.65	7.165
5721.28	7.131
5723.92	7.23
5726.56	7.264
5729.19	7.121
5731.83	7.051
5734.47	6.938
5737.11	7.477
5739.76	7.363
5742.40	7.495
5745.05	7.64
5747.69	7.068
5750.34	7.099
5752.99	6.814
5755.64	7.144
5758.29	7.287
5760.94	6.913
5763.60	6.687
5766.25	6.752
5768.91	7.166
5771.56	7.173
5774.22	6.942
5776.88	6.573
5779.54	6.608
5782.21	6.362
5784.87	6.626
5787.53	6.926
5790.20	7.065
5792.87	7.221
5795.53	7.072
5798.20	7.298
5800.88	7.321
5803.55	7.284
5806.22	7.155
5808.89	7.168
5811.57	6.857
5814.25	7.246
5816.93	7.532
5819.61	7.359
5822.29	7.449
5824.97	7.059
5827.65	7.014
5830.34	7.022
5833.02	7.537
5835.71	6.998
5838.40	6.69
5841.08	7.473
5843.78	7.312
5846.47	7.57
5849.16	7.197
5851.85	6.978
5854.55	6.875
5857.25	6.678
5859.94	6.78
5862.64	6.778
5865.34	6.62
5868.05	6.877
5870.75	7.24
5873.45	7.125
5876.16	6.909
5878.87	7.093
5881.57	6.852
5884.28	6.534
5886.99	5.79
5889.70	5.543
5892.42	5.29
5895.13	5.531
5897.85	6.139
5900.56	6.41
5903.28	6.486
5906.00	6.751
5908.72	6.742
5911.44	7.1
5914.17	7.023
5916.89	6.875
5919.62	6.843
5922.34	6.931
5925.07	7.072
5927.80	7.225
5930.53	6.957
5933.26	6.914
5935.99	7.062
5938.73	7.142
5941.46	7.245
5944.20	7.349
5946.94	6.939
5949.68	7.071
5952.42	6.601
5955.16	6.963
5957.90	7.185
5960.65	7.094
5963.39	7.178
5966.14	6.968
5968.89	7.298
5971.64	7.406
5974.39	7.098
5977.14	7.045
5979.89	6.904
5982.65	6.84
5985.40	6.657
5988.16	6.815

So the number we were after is 3.2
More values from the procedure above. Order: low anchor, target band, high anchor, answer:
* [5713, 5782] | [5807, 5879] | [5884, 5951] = -2.5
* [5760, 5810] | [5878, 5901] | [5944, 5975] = 3.1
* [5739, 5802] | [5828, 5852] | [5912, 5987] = -0.6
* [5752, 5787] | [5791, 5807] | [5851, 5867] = -0.9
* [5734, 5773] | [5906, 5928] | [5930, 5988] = 0.3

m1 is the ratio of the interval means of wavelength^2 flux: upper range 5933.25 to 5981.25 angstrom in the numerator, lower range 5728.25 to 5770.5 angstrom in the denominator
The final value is 1.1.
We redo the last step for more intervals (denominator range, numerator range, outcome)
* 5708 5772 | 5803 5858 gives 1.04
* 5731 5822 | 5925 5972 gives 1.06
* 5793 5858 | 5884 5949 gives 0.96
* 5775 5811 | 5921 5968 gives 1.07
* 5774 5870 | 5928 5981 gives 1.05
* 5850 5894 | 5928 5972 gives 1.10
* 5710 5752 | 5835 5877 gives 1.02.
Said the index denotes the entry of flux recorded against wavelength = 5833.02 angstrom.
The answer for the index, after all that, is 7.537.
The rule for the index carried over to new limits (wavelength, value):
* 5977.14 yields 7.045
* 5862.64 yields 6.778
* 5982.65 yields 6.84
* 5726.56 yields 7.264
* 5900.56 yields 6.41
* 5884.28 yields 6.534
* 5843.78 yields 7.312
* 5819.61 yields 7.359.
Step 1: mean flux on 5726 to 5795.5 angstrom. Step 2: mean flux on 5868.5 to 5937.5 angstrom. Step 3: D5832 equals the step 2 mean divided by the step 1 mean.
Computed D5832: 0.95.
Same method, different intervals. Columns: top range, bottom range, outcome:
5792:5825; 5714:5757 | 1.01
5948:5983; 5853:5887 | 1.03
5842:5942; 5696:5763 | 0.96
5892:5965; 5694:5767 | 0.97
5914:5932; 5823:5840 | 0.99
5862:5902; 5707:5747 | 0.90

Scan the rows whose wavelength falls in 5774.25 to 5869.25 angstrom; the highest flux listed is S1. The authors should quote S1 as 7.57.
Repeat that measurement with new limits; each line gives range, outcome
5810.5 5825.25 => 7.532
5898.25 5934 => 7.225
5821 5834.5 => 7.537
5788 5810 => 7.321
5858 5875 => 7.24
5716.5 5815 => 7.64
